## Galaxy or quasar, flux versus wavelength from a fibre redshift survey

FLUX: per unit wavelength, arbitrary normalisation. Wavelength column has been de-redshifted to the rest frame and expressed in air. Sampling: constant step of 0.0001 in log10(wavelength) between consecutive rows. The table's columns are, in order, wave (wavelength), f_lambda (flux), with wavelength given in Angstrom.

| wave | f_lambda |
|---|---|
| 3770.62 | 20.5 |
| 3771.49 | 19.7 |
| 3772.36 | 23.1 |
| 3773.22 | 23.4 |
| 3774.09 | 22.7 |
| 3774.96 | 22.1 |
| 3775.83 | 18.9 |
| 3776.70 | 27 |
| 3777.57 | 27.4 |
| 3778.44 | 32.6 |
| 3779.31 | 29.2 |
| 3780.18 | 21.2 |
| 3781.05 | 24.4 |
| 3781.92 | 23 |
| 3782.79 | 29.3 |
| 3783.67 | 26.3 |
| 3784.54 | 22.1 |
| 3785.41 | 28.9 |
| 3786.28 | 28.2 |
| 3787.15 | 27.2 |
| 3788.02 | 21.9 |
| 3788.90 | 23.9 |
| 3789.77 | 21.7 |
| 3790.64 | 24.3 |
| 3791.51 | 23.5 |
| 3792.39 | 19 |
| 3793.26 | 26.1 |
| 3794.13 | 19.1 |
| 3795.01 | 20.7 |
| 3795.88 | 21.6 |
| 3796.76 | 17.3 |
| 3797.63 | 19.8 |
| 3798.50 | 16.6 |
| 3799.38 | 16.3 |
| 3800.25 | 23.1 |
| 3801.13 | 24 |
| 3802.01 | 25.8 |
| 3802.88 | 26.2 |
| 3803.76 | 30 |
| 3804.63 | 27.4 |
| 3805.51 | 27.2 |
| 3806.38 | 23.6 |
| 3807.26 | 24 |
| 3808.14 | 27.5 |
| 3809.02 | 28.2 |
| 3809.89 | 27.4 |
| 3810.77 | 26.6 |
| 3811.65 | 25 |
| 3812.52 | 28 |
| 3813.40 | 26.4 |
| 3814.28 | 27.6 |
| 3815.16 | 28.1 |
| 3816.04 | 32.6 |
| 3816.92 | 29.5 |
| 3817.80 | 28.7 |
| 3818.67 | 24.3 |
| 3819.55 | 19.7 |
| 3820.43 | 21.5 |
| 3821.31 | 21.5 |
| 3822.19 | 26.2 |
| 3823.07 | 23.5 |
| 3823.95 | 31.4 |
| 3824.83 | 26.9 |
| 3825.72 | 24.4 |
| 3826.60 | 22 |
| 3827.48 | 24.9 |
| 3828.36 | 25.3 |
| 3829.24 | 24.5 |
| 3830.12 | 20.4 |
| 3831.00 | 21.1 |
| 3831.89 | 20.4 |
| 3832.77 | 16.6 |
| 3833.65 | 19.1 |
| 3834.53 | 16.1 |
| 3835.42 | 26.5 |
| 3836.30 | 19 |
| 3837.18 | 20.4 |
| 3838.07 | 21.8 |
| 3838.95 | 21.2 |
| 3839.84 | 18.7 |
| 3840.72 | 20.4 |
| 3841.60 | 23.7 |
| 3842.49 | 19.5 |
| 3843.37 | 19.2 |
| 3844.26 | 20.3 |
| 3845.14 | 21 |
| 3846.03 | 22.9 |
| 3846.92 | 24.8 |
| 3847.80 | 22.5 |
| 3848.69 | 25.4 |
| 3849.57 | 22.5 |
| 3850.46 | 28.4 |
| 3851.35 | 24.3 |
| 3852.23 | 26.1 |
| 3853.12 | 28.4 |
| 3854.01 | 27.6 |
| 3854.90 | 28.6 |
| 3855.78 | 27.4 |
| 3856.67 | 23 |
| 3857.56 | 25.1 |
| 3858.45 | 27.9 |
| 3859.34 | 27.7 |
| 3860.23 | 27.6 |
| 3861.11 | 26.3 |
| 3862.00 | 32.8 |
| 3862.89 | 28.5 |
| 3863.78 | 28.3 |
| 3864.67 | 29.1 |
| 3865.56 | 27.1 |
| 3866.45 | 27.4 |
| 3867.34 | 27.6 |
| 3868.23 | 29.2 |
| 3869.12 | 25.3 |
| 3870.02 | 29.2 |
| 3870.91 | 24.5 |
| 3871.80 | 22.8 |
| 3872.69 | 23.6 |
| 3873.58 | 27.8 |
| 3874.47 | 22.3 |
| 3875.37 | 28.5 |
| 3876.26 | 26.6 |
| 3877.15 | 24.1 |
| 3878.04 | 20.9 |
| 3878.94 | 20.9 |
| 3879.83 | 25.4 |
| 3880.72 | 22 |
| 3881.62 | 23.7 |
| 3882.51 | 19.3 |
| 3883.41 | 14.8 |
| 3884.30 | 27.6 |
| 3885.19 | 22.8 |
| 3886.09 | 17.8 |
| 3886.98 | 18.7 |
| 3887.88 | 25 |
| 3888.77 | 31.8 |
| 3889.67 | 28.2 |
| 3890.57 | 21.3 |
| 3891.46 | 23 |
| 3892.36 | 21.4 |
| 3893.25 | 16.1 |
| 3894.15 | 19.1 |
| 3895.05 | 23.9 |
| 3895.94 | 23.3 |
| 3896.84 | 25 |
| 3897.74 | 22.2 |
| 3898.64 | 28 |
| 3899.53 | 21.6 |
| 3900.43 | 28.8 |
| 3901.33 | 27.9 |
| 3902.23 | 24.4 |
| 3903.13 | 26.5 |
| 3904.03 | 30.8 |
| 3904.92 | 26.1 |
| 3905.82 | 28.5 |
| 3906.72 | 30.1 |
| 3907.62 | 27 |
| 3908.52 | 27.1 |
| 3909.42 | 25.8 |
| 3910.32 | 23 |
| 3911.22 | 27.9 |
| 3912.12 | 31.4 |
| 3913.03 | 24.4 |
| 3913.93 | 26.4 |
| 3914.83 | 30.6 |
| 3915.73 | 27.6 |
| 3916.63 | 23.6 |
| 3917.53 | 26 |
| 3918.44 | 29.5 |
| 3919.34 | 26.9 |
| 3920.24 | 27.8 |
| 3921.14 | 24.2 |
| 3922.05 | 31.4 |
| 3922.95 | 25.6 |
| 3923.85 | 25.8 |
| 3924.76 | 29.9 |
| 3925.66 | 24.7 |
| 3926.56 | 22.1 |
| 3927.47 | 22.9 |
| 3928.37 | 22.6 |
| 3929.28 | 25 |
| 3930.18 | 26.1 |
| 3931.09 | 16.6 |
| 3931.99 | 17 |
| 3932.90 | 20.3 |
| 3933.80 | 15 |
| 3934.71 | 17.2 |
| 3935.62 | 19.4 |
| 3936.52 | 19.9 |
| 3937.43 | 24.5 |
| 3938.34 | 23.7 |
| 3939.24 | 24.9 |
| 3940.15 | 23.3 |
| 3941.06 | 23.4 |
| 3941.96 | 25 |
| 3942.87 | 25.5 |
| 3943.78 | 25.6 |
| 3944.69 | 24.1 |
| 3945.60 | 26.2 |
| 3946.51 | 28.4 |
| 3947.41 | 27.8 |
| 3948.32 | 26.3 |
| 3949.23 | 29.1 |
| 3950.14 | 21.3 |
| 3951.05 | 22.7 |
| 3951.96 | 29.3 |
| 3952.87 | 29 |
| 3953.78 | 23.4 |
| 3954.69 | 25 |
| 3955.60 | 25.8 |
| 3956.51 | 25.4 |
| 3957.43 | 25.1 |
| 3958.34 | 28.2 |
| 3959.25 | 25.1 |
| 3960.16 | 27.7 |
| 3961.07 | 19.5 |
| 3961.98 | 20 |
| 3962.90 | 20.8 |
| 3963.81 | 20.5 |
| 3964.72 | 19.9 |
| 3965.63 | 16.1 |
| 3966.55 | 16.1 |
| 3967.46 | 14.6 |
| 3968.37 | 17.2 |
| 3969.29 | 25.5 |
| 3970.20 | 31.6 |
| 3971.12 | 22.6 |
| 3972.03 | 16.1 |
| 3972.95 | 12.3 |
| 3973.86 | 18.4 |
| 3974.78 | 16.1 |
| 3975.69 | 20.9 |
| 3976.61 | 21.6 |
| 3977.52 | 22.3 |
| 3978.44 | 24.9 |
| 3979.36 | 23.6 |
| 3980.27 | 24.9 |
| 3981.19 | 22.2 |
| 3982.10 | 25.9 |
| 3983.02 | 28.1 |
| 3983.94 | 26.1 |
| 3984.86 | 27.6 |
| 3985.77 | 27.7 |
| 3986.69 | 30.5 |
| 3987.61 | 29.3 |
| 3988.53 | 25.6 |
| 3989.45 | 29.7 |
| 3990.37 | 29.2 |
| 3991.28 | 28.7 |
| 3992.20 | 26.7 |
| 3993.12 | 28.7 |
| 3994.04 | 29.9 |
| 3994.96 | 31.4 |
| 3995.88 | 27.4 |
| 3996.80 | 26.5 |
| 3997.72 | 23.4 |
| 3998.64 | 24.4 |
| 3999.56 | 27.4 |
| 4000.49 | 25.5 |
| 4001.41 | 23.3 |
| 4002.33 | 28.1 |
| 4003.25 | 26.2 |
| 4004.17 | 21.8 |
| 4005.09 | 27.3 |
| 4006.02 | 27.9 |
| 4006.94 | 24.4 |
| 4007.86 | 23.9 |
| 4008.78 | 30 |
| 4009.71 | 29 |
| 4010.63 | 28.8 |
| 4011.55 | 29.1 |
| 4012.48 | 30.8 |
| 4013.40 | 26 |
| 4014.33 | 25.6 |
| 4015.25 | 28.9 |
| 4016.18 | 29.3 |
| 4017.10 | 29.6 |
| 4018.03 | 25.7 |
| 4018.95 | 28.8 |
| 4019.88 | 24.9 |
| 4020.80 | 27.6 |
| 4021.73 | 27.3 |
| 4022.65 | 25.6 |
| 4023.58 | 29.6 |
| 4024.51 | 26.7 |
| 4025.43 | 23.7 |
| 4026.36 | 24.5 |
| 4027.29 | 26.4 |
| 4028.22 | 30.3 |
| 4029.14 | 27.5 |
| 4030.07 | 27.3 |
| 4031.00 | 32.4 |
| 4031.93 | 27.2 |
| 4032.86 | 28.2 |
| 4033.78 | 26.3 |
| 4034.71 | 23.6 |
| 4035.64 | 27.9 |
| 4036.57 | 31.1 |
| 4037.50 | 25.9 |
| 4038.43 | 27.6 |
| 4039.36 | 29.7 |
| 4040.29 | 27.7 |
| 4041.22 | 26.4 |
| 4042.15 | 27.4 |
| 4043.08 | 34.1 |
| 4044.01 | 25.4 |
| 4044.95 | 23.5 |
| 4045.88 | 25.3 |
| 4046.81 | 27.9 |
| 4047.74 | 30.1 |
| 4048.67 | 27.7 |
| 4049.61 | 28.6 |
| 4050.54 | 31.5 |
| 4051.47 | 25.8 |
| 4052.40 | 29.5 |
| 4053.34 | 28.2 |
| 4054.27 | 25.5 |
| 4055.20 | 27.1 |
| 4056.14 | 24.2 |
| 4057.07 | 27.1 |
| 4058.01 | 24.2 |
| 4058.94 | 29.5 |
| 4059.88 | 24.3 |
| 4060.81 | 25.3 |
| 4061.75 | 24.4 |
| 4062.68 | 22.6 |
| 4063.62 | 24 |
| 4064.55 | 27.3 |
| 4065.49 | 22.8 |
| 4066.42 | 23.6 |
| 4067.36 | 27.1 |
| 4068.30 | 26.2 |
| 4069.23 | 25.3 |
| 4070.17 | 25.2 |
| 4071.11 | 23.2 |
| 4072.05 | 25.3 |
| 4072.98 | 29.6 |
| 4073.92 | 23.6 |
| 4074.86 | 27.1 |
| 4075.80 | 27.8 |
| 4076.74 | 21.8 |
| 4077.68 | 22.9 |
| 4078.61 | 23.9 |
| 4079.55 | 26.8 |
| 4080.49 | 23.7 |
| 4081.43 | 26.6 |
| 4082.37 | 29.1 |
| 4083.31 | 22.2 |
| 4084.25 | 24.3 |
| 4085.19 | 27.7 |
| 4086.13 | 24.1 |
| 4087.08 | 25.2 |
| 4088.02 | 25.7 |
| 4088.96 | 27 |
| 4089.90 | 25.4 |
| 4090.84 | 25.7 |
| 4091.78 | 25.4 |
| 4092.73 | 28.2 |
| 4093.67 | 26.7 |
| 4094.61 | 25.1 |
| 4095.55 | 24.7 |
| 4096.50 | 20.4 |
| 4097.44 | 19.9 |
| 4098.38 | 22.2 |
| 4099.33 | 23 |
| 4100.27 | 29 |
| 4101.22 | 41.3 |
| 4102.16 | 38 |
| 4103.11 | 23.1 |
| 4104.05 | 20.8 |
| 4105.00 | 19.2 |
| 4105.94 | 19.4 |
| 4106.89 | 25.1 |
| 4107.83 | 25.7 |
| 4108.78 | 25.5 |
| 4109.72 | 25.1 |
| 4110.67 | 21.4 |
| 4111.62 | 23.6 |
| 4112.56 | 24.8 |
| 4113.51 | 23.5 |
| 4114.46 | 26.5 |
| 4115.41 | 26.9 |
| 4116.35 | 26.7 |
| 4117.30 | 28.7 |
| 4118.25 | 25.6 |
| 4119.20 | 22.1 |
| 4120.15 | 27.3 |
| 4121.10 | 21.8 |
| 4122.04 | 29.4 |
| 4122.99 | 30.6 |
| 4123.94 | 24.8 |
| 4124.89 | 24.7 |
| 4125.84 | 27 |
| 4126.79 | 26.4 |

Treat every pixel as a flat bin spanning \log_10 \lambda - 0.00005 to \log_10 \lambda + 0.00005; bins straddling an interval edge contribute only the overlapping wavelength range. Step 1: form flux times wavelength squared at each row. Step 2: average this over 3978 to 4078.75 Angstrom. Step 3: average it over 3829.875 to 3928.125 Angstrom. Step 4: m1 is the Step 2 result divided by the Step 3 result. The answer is 1.2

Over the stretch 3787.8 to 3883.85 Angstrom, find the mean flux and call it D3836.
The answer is 24.2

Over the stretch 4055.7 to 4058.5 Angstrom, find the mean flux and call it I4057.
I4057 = 25.2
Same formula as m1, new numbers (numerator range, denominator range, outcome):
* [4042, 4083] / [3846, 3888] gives 1.14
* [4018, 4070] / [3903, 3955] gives 1.13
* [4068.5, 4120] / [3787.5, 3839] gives 1.23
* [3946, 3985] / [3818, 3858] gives 1.07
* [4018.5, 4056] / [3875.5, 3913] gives 1.21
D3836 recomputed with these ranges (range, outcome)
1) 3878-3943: 24.2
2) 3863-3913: 25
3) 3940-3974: 23.3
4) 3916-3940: 23.6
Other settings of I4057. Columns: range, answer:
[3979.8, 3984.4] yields 25.4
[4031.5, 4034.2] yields 27.3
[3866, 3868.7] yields 28.1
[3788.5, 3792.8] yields 22.5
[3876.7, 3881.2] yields 22.7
